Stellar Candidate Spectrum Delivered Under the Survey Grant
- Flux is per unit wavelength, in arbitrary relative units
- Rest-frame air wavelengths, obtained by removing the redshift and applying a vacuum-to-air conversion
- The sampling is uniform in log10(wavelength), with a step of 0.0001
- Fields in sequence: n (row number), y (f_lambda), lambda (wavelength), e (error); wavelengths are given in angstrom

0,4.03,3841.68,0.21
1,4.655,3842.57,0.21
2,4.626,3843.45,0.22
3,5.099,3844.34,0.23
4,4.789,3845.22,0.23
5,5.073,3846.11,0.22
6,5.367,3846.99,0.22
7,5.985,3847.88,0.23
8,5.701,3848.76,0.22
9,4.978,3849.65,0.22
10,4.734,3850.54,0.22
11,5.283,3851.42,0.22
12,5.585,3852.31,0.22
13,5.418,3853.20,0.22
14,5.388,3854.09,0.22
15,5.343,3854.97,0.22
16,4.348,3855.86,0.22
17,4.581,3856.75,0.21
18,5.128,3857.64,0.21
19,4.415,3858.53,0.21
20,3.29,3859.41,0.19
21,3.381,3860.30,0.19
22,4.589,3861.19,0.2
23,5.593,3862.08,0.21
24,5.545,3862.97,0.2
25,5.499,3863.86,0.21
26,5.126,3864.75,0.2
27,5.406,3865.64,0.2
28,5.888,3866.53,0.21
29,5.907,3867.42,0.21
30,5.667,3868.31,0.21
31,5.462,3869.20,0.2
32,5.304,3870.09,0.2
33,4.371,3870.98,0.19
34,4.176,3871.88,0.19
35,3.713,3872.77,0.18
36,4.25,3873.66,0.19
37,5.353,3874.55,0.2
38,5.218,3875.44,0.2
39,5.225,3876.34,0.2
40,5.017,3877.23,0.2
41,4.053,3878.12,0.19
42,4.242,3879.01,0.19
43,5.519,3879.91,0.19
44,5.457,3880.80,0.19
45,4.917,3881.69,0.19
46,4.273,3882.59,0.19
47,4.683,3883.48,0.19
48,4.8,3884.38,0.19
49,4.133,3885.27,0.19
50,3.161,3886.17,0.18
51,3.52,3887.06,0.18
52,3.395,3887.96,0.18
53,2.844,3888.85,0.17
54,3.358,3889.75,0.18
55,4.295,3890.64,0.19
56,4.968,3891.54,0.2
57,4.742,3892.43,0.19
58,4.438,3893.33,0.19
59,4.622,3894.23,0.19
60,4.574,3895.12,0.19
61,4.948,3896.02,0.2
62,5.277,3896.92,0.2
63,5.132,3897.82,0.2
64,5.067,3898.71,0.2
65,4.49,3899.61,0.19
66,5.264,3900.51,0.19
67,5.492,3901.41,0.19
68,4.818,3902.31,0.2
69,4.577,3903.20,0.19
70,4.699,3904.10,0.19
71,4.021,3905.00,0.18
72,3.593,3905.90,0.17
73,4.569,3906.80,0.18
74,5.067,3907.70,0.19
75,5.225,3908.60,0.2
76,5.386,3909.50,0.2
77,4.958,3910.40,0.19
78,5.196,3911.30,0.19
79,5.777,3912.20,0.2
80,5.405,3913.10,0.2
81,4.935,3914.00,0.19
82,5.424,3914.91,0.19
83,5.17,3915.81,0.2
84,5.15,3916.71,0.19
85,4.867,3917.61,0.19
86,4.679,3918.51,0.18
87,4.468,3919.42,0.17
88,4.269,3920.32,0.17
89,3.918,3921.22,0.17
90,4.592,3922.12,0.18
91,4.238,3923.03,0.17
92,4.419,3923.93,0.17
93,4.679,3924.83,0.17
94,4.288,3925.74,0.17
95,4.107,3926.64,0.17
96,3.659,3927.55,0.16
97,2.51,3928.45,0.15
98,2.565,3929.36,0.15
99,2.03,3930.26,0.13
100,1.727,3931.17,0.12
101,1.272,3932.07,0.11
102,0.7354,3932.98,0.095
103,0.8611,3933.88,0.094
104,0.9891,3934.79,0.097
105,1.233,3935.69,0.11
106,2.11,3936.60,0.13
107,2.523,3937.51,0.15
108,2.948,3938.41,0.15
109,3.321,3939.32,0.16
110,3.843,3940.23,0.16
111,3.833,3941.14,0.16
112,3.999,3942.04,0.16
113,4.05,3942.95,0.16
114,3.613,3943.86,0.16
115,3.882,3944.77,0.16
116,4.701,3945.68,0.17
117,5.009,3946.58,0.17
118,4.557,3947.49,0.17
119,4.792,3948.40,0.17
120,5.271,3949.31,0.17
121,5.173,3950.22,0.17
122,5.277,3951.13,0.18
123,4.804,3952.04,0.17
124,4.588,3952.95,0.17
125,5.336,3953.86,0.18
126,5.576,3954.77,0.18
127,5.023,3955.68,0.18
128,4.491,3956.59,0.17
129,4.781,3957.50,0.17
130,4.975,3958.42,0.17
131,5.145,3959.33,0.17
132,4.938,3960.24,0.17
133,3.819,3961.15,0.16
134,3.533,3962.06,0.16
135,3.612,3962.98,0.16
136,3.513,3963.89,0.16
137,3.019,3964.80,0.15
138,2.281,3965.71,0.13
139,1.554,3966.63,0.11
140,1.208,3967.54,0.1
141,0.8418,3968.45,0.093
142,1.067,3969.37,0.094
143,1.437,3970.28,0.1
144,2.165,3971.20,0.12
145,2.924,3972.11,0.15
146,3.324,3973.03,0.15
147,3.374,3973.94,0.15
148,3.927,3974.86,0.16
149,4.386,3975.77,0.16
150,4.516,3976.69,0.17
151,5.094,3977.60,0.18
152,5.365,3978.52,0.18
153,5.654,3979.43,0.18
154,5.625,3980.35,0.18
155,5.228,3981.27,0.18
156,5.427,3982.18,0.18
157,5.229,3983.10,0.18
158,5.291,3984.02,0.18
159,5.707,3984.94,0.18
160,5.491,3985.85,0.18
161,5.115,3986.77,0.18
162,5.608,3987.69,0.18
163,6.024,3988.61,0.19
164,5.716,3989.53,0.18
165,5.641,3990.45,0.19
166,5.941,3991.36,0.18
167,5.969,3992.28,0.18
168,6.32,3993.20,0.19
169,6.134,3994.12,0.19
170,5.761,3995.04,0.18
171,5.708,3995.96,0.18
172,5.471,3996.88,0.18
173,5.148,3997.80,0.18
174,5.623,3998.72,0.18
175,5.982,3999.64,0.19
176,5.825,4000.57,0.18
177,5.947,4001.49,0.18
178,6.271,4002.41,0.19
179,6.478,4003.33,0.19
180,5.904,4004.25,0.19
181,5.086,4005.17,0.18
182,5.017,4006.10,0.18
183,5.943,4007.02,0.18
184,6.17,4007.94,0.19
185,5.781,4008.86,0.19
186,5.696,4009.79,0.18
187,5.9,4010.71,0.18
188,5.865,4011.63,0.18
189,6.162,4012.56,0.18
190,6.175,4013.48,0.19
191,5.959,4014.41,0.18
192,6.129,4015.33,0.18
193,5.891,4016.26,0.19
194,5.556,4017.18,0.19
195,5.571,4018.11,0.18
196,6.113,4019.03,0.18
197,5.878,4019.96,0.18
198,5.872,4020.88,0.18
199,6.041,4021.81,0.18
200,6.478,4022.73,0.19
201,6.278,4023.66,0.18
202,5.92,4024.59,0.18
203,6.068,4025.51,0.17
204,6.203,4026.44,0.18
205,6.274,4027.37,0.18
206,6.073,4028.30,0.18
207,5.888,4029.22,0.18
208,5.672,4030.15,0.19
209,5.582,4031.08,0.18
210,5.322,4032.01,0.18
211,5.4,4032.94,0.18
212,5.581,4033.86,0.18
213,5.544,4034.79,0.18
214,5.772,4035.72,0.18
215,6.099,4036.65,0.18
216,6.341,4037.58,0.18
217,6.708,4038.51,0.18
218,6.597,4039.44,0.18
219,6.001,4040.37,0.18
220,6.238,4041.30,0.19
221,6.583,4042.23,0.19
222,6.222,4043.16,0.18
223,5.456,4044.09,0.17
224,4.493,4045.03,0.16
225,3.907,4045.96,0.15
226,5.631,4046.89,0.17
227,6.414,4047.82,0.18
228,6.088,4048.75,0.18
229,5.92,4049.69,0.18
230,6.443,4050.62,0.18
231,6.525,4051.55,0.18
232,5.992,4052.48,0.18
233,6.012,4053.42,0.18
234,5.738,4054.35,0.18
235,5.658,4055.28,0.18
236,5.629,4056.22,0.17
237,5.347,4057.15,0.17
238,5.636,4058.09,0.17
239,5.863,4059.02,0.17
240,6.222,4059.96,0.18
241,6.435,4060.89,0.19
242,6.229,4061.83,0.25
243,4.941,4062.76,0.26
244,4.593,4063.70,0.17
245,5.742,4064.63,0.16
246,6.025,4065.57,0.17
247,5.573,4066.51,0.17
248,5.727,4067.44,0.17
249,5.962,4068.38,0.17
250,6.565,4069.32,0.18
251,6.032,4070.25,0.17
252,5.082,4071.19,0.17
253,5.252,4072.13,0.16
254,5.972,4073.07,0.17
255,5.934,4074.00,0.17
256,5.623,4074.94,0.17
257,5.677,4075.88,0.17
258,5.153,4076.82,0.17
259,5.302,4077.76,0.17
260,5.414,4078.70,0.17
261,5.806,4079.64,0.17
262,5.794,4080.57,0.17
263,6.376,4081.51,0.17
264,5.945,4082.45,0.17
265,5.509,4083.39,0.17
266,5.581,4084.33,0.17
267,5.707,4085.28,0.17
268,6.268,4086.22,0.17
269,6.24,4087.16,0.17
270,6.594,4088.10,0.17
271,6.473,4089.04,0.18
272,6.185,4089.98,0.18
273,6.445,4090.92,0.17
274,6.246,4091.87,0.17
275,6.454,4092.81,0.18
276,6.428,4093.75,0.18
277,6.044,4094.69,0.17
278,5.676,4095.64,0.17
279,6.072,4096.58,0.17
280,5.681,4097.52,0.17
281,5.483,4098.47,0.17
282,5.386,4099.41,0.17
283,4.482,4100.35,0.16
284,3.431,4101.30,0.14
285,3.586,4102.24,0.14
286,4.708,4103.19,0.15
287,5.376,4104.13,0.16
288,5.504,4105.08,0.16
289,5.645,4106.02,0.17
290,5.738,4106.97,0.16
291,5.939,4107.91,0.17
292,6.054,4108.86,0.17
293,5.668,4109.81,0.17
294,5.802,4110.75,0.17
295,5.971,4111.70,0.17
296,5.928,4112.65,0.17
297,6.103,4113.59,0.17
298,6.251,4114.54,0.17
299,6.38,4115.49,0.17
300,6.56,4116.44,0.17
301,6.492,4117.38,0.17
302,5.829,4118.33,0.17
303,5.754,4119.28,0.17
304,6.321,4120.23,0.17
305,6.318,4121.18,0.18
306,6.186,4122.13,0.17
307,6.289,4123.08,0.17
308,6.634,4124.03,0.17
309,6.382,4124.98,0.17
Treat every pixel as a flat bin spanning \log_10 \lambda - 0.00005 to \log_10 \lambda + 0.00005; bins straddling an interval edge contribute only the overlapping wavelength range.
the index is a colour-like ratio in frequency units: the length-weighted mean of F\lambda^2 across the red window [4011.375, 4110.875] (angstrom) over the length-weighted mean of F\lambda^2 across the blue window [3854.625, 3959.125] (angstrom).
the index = 1.4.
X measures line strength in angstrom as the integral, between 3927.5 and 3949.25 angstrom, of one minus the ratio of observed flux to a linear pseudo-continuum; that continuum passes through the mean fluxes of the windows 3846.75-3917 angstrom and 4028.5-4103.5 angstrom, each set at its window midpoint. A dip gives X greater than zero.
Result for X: 9.11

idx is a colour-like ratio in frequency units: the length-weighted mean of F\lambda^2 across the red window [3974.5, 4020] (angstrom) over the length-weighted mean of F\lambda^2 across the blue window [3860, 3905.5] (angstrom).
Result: 1.27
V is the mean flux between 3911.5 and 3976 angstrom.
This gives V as 3.7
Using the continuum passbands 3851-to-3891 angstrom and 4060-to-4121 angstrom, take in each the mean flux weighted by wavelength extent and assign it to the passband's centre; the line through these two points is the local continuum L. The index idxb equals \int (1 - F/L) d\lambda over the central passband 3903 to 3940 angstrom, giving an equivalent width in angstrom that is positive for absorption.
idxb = 8.54 angstrom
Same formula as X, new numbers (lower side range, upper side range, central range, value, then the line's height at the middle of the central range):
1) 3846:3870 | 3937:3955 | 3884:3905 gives 1.5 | 4.81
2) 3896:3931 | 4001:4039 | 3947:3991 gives 7.9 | 5.27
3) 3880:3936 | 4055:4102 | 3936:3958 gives 1.2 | 4.53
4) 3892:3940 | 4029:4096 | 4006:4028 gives -2.8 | 5.29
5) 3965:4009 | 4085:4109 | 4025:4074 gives -4.9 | 5.31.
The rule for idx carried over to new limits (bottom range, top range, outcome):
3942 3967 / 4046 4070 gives 1.42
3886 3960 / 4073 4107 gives 1.47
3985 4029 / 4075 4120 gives 1.03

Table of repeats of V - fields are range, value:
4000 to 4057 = 5.9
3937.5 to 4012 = 4.69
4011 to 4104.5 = 5.8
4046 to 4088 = 5.8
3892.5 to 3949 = 4.08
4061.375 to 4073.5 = 5.67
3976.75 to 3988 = 5.37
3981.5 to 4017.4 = 5.77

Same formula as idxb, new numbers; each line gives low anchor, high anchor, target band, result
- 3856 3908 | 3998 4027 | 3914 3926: 0.9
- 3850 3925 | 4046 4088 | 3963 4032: 3.4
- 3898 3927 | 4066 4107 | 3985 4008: -2.4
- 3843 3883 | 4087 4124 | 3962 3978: 7.5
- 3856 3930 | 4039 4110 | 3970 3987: 2.1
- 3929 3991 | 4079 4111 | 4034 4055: -3.8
